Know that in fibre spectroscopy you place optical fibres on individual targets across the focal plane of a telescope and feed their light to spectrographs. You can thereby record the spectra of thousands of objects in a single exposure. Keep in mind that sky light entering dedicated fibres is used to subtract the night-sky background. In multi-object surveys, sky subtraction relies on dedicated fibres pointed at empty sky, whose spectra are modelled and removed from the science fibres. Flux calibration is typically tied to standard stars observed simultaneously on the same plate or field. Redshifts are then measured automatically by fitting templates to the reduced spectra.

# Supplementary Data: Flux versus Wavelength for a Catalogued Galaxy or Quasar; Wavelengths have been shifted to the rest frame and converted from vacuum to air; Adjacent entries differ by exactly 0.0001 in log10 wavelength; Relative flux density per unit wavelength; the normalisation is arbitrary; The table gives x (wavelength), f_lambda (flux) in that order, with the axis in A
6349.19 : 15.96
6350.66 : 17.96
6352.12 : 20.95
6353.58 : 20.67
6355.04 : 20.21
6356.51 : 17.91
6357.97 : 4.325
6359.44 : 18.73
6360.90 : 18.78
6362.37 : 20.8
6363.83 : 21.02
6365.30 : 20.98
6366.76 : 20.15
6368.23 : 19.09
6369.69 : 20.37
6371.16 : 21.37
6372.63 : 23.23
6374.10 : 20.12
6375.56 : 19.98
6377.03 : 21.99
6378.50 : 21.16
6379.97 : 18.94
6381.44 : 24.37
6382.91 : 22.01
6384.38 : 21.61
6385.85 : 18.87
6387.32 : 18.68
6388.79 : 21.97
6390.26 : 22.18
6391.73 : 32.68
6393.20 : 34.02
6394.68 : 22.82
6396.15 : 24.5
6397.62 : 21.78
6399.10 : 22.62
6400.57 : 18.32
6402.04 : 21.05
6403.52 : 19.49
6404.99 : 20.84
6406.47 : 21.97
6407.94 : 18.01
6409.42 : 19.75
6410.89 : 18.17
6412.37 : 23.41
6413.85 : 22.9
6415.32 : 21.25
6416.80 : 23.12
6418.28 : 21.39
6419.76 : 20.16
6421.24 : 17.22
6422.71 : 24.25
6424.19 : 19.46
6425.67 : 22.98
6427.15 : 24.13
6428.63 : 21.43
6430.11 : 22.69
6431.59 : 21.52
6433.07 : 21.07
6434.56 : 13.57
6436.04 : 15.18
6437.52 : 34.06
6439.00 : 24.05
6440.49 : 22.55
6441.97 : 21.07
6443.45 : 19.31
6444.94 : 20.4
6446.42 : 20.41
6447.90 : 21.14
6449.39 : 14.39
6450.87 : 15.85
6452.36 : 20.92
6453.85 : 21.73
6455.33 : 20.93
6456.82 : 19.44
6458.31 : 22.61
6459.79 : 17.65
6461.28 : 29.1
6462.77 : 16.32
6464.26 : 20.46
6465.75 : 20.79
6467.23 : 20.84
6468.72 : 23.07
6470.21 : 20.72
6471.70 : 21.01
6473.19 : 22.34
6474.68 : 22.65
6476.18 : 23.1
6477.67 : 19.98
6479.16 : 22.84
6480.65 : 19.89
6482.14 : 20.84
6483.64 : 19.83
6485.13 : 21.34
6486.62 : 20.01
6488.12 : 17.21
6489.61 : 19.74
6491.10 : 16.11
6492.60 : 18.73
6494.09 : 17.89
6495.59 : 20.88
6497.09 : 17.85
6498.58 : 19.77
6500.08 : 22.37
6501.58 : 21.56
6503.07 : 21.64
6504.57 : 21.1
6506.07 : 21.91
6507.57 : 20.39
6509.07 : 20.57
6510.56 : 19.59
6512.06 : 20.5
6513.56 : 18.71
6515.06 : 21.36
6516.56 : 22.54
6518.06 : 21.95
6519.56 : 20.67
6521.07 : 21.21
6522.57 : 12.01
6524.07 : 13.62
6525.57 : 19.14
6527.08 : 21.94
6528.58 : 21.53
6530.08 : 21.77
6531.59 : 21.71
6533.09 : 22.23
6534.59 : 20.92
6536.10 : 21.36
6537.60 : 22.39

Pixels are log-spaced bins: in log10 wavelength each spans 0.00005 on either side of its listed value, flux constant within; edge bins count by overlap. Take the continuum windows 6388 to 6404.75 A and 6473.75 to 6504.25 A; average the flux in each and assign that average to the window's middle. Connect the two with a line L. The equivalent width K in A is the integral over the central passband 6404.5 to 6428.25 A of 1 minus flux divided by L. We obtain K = 1.8 A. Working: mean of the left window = 23.7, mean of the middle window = 21.2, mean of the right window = 20.2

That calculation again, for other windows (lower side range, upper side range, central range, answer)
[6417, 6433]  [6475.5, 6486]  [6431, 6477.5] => 0.9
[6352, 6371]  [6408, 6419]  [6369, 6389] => -1.5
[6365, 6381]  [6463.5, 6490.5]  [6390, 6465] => -2.4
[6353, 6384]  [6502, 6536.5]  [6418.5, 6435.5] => -0.6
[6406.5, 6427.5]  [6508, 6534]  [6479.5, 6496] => 0.8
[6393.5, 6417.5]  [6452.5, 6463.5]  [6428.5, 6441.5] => -0.3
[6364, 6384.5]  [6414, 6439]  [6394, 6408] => 0.0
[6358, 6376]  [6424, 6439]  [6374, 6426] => -2.5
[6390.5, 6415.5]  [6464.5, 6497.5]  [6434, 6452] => 1.0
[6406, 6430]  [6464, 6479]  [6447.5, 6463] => 1.0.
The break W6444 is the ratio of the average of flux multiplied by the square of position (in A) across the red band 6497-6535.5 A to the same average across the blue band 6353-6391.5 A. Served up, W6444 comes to 1.06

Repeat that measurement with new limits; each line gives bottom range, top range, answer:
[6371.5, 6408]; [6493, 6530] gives 0.94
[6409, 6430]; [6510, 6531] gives 0.95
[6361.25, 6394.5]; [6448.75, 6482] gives 0.97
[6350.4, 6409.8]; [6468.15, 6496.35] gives 1.01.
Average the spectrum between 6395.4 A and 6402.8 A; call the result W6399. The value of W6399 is 21.7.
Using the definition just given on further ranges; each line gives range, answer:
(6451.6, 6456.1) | 21.1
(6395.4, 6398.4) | 23.1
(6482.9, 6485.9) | 20.6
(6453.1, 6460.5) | 20.5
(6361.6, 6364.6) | 20.9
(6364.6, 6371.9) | 20.4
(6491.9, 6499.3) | 19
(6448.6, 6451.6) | 15.2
